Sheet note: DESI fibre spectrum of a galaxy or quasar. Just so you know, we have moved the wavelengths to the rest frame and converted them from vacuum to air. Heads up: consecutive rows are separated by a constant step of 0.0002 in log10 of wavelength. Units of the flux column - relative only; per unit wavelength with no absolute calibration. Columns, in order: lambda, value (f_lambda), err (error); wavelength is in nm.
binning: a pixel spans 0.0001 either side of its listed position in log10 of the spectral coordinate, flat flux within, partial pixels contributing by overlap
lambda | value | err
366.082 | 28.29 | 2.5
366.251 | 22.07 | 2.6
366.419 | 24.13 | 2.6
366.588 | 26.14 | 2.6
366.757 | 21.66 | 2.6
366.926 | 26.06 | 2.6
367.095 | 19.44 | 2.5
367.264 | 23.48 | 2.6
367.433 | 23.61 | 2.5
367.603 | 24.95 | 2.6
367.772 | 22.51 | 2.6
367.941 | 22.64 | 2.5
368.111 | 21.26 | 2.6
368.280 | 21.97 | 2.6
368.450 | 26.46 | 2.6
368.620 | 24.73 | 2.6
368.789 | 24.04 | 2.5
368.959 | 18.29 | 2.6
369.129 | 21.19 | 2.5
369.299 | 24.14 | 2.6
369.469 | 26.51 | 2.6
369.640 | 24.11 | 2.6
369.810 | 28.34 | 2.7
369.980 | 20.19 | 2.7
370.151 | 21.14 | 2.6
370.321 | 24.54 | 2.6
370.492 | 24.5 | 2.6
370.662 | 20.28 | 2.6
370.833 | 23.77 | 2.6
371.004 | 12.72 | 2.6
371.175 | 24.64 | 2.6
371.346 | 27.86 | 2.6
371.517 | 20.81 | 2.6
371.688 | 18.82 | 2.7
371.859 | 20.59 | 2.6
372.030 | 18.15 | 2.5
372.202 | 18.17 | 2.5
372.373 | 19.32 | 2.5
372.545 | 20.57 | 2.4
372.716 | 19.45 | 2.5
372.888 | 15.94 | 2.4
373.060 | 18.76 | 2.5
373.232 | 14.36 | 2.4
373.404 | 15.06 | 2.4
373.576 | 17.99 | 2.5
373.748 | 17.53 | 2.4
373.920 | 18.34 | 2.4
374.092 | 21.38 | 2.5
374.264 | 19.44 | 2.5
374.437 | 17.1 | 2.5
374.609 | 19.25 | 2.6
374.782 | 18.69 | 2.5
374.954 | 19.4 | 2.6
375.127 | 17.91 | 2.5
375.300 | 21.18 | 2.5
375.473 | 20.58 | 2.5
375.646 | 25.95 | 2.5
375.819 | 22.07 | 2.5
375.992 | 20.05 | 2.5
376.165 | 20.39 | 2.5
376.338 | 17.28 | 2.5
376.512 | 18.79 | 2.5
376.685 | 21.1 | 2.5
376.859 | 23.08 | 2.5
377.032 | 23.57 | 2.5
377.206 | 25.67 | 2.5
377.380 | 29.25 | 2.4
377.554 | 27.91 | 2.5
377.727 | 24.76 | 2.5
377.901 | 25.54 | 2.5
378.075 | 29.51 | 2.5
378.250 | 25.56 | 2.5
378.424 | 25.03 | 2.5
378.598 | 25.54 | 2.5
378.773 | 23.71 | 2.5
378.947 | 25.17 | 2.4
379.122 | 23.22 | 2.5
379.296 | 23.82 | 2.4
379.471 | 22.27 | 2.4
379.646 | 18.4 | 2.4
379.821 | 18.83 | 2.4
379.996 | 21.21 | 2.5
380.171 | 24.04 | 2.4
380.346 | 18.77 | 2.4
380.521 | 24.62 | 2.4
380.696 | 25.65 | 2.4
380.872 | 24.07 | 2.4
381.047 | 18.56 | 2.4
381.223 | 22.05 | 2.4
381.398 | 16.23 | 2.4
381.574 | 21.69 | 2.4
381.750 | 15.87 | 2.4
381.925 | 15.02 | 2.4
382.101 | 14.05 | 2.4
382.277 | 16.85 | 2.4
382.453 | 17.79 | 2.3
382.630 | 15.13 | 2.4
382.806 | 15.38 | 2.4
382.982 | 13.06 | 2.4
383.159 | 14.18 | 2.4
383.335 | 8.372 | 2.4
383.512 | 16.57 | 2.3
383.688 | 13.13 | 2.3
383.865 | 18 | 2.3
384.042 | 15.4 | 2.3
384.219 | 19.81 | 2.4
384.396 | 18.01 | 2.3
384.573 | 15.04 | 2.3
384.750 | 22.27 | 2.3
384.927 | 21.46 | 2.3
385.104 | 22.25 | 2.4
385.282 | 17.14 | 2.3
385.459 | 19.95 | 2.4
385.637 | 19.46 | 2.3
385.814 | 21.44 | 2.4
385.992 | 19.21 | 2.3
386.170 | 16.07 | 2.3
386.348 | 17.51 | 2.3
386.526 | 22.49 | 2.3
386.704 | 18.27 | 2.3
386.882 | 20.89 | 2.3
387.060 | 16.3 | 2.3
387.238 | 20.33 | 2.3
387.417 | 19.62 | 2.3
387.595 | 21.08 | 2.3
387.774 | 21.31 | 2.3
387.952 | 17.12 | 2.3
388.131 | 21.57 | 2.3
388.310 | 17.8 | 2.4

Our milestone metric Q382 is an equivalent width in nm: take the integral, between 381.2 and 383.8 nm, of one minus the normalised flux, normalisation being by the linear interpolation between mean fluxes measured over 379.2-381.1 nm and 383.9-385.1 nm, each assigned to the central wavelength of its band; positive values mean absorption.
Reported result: 0.612 nm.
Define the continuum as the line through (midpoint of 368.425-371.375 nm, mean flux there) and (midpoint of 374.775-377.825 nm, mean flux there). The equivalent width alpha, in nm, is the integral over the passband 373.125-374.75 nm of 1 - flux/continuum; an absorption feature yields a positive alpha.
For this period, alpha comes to 0.33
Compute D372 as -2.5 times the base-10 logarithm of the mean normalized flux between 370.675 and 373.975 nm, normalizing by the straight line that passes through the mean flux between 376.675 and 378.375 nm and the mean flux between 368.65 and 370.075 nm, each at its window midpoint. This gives 0.26 mag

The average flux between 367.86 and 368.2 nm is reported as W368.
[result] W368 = 21.9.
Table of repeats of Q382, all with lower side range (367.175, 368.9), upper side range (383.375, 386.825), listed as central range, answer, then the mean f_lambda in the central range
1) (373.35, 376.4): 0.28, 19.5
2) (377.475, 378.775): -0.35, 26.1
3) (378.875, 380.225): -0.13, 22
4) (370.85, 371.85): 0.06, 21.1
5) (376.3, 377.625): -0.17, 23.5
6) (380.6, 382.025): -0.02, 19.9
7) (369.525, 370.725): -0.03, 23.4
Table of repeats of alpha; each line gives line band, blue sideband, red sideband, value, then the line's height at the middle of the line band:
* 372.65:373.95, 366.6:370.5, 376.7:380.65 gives 0.36 nm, 23.7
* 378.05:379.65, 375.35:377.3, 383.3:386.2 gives -0.29 nm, 20.6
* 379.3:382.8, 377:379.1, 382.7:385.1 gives 0.26 nm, 21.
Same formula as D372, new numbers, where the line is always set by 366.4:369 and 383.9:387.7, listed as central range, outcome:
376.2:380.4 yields -0.12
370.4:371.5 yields 0.02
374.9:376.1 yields 0.02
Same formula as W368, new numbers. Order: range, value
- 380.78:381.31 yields 21.6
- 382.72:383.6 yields 13.5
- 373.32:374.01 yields 17.3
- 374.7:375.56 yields 19.6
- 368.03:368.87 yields 23.7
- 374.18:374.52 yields 18.2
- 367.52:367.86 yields 23.8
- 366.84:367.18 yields 22.7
